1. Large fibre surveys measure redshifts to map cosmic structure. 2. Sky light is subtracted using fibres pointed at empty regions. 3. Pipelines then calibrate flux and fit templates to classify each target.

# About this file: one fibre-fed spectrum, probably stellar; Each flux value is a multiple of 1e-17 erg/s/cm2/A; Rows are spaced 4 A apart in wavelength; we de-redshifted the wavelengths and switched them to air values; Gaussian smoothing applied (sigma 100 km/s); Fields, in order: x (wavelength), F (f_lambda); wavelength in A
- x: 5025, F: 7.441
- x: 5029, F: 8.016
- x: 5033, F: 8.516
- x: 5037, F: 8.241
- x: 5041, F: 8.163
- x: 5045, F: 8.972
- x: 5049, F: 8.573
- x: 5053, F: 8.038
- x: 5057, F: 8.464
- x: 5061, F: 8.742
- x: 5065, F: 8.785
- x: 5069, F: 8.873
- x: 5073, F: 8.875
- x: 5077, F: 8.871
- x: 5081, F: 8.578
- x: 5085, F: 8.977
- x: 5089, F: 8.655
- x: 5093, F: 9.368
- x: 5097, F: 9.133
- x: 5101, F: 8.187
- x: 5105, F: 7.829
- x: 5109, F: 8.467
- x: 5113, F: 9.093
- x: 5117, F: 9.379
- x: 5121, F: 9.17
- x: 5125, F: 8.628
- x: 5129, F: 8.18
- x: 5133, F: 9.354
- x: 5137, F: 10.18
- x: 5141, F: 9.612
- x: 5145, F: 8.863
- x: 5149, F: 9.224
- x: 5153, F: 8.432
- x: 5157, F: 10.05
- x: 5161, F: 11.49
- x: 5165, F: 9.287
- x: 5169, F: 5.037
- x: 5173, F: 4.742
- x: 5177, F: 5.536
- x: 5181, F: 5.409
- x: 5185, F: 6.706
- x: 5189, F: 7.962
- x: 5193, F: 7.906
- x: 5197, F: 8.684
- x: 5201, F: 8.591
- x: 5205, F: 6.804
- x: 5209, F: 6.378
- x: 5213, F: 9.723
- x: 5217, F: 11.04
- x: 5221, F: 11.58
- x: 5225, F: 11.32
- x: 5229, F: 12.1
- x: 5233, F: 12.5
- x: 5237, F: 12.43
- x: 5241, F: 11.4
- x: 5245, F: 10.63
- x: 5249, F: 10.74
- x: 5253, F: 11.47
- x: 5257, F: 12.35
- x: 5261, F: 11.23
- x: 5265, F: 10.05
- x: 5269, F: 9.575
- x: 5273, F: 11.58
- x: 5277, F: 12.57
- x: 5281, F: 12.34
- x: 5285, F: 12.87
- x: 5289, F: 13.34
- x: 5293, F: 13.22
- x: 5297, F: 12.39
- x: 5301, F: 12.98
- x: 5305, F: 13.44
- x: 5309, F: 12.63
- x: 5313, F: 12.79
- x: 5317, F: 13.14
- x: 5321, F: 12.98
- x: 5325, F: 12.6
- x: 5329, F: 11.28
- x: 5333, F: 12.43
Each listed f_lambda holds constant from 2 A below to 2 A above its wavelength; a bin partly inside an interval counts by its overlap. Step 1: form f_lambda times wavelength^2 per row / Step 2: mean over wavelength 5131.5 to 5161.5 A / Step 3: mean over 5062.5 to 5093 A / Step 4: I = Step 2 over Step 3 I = 1.11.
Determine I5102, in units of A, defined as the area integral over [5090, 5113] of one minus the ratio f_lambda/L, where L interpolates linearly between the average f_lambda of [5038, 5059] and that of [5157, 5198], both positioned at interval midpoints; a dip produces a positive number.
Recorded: -1.8 A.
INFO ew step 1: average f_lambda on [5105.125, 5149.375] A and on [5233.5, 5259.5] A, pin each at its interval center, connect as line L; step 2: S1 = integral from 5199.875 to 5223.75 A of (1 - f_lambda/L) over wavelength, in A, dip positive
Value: 3.8 A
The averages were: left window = 9.05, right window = 11.6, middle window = 9.11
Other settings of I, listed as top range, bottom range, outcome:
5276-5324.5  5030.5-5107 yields 1.63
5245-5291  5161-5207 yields 1.67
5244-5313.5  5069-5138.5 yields 1.45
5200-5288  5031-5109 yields 1.36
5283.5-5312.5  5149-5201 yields 1.77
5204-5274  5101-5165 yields 1.22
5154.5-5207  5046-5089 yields 0.91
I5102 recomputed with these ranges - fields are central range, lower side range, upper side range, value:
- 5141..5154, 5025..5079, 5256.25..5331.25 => 1.31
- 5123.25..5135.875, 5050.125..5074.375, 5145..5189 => -1.29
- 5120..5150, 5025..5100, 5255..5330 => 1.93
